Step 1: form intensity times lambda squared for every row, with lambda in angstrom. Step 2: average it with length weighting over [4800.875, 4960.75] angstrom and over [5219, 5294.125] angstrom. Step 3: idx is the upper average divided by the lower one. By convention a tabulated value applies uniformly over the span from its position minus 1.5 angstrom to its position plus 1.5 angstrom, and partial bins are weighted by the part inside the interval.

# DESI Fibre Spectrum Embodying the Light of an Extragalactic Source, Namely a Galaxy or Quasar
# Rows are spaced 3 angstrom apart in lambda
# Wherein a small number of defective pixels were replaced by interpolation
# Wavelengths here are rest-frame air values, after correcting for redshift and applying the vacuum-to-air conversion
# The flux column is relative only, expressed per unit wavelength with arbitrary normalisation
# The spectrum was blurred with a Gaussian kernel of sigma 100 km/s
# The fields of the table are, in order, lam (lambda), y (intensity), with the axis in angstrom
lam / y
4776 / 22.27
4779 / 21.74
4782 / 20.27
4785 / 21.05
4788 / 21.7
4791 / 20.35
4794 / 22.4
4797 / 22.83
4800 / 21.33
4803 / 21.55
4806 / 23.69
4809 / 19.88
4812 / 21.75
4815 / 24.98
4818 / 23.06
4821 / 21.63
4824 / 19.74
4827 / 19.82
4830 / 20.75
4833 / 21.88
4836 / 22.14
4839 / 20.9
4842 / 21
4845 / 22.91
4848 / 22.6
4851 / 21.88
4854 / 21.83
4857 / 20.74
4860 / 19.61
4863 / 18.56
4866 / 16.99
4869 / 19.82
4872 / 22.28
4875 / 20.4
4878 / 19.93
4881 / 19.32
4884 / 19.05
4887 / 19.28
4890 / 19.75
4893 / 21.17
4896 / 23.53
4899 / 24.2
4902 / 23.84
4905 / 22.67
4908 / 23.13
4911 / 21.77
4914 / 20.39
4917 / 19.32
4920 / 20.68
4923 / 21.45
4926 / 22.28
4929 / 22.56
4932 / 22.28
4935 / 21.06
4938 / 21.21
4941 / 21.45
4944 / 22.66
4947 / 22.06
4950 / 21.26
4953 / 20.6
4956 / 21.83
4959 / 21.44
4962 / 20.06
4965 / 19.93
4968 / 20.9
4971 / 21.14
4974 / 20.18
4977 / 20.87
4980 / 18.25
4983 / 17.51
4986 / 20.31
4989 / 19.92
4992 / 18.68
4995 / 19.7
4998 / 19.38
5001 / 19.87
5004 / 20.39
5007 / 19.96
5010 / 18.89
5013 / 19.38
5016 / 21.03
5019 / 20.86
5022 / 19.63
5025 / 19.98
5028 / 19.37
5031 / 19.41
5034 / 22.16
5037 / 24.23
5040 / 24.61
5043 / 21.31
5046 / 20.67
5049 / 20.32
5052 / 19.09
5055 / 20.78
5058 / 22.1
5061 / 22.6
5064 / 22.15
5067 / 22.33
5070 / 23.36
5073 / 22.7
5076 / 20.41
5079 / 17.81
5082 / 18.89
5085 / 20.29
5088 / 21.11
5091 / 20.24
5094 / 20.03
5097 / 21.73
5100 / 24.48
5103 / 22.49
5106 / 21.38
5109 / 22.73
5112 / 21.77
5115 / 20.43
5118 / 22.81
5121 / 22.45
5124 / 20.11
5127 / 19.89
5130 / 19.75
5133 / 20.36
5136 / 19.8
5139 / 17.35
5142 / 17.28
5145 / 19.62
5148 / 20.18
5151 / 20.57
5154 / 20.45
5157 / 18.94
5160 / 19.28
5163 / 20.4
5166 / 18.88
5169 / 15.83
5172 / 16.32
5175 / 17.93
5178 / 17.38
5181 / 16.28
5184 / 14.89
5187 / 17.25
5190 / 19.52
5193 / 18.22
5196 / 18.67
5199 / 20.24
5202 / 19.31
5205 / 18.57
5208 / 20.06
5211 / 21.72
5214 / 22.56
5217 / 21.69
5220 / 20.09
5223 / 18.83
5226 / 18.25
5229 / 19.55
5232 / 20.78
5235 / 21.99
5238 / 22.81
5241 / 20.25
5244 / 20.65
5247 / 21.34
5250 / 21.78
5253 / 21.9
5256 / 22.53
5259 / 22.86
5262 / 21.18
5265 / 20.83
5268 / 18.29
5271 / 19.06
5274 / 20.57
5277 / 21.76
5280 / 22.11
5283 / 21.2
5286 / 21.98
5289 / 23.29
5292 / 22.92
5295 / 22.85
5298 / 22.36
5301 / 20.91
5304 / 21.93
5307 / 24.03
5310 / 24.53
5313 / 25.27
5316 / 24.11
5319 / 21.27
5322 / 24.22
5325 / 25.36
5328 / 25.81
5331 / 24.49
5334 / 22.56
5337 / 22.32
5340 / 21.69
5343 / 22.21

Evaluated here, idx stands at 1.15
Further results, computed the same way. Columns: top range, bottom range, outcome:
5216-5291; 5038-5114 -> 1.05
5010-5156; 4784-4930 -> 1.07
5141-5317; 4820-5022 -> 1.11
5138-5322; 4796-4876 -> 1.13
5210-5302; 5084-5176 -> 1.11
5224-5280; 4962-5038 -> 1.15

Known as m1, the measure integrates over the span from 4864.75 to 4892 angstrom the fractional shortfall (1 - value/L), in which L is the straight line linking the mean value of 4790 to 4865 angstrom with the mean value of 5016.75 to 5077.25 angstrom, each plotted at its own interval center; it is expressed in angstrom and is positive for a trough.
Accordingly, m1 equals 2.2 angstrom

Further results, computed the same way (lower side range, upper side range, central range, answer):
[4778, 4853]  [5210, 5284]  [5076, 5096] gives 1.33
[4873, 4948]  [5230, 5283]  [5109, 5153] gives 2.11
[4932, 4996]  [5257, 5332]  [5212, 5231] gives 1.60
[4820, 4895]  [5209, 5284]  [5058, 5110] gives -1.63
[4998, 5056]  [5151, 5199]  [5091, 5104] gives -1.68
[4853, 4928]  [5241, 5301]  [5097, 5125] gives -1.12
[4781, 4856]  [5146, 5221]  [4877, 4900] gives 0.48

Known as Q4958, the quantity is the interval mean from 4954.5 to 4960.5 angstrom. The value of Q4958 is 21.6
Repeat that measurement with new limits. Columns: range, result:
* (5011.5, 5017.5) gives 20.2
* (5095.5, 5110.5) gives 22.6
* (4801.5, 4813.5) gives 21.7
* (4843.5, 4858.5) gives 22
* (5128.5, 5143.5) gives 18.9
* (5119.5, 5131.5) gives 20.6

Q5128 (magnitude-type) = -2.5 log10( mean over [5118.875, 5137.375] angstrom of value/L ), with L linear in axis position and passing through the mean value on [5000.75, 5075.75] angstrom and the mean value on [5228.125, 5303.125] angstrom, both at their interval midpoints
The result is 0.04 mag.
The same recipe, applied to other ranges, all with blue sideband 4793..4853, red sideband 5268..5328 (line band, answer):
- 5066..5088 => 0.07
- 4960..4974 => 0.08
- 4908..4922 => 0.06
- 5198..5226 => 0.11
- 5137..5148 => 0.21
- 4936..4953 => 0.02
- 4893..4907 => -0.06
